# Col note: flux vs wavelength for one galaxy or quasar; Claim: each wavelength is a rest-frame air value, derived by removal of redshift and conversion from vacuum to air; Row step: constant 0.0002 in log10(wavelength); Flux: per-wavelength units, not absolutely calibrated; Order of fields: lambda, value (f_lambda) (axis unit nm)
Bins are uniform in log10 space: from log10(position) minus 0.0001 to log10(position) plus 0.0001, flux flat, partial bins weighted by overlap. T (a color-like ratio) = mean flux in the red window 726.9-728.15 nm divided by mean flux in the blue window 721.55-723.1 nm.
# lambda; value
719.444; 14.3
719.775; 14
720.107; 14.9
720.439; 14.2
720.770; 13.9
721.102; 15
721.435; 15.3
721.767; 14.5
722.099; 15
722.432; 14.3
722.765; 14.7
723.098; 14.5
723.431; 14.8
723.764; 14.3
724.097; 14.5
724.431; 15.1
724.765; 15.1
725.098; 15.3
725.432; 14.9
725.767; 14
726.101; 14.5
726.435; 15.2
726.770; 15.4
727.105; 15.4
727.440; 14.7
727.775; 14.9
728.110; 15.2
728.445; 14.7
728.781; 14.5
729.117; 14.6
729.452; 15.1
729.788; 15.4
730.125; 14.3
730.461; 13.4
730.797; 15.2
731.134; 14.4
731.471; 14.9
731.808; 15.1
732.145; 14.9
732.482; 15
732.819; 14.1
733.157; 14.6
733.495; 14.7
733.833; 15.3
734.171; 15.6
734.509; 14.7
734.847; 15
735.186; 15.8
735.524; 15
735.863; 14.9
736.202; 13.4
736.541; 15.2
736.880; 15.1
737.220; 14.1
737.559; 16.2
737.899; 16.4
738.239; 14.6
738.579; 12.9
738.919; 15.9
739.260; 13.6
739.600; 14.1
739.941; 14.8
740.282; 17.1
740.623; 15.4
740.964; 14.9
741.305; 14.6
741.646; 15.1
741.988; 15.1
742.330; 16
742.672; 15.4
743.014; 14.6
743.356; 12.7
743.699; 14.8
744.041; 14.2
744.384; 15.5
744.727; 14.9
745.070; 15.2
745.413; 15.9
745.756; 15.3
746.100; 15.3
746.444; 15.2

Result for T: 1.03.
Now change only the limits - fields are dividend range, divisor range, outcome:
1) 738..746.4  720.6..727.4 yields 1.01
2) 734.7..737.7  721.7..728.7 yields 1.01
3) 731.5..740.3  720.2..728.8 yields 1.01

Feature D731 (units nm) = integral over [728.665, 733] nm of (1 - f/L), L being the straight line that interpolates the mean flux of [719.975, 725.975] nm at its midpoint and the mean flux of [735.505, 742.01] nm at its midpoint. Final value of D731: 0.03 nm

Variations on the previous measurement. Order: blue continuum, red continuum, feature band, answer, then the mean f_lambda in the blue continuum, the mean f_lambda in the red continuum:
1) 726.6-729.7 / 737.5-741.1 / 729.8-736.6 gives 0.10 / 15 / 15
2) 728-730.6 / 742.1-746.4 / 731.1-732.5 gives -0.02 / 14.7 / 15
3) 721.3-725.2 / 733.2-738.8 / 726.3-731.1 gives 0.00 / 14.8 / 14.9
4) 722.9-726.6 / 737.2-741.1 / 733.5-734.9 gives -0.02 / 14.7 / 15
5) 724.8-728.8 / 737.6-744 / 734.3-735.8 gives -0.02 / 14.9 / 14.9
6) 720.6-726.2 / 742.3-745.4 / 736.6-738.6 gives -0.04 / 14.7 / 14.8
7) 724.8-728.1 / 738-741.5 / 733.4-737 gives -0.03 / 14.9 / 14.8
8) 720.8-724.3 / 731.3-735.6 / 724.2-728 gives -0.05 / 14.7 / 15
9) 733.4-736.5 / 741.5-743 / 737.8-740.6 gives 0.05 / 15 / 15.3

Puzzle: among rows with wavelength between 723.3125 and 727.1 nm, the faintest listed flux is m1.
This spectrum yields 14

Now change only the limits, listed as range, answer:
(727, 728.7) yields 14.7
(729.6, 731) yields 13.4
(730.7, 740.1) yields 12.9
